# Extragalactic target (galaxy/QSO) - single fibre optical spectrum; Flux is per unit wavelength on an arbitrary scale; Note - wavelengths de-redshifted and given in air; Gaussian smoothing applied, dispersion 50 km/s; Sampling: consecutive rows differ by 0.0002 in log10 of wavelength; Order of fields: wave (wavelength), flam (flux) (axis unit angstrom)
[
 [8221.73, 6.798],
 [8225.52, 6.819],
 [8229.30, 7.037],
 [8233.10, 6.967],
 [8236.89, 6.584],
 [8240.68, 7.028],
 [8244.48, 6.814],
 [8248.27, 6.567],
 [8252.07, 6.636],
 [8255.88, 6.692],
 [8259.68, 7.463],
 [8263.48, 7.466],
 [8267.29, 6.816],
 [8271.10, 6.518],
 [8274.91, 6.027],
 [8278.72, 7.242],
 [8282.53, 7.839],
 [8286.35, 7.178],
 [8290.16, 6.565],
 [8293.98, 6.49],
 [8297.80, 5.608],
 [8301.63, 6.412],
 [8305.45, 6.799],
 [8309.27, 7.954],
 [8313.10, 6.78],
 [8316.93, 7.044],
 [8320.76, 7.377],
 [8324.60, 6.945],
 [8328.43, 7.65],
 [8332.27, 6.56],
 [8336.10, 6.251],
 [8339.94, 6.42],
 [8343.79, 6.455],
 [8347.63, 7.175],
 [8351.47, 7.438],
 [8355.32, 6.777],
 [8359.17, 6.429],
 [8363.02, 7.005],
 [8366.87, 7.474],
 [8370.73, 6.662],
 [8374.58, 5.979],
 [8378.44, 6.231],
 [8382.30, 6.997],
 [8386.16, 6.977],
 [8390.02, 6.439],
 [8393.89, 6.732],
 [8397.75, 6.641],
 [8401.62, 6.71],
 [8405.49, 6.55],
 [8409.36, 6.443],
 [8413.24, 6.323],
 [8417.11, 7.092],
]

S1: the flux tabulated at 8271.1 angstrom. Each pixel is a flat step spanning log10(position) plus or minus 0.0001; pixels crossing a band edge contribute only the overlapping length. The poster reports 6.518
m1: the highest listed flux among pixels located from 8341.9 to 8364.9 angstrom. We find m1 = 7.438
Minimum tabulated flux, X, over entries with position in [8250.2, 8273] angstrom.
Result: 6.518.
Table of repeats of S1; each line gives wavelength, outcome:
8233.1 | 6.967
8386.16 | 6.977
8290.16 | 6.565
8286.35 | 7.178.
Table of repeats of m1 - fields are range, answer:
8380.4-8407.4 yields 6.997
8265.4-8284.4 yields 7.839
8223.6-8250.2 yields 7.037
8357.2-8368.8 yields 7.474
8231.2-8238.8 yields 6.967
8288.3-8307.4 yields 6.799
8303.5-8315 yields 7.954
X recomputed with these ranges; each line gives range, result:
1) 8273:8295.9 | 6.027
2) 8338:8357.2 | 6.42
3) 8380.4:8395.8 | 6.439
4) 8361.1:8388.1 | 5.979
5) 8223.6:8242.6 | 6.584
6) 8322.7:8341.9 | 6.251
